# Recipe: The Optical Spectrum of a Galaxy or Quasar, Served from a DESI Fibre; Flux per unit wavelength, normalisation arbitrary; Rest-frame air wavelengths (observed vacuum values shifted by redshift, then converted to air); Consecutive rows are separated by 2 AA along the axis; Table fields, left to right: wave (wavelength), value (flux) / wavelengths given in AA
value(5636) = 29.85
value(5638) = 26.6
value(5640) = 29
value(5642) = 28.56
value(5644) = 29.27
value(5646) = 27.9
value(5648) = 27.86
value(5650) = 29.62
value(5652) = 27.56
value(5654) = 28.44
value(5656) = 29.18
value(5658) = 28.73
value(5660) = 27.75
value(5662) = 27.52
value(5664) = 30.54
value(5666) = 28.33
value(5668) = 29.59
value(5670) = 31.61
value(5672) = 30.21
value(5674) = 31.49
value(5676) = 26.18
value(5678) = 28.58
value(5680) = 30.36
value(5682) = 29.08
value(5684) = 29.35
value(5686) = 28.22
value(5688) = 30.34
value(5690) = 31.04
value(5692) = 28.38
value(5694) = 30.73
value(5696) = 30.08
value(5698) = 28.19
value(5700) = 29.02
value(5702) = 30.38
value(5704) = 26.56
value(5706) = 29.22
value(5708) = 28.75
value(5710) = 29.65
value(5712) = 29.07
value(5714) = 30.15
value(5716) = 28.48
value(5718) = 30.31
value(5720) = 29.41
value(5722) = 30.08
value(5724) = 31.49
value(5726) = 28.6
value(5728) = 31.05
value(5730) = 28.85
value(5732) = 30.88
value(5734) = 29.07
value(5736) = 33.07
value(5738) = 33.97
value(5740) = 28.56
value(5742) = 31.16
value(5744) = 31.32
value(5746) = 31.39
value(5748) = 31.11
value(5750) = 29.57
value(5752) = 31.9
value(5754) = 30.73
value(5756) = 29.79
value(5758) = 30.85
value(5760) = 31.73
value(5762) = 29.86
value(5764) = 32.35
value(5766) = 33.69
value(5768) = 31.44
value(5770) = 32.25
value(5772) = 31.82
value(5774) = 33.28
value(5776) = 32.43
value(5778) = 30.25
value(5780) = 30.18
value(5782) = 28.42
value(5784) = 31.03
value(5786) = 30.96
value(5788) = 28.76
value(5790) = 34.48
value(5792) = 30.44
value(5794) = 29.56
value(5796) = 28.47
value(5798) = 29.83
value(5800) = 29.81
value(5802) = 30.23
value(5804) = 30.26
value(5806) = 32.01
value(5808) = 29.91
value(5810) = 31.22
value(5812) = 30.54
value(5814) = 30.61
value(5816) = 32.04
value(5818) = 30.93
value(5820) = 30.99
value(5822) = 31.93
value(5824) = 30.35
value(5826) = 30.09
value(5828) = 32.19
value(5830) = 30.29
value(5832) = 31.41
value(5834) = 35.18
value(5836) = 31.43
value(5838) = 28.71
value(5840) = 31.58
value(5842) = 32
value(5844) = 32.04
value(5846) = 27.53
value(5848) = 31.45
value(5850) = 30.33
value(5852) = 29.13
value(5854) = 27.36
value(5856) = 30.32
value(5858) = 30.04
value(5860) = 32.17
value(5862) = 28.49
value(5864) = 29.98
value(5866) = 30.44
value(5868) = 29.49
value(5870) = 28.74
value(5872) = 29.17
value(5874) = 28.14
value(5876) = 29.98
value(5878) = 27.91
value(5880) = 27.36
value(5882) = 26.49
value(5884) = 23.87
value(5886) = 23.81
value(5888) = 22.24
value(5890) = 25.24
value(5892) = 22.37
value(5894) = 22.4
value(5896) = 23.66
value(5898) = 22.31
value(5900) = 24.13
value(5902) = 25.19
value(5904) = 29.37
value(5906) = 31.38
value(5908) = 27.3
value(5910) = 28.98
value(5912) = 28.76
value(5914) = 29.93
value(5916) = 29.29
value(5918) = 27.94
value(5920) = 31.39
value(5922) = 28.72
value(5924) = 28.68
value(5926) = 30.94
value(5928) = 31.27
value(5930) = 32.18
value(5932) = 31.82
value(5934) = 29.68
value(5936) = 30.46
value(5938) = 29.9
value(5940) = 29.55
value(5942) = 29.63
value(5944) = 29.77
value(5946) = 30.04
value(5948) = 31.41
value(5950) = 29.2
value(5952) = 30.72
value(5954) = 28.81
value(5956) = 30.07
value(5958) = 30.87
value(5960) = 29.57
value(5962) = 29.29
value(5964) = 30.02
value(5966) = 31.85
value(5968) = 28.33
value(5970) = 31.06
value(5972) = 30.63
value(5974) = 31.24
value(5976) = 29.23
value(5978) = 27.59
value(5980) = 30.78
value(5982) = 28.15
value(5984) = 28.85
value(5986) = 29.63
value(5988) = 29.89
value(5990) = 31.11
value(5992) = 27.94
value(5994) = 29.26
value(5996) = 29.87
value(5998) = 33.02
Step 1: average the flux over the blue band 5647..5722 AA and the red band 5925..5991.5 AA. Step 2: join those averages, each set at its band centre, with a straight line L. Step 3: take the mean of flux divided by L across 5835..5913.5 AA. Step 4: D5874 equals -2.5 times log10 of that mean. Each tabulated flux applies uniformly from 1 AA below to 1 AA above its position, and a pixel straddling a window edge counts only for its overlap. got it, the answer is 0.07 mag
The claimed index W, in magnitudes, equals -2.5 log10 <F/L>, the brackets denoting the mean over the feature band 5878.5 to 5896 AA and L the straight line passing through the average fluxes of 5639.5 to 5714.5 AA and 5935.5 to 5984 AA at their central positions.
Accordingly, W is 0.218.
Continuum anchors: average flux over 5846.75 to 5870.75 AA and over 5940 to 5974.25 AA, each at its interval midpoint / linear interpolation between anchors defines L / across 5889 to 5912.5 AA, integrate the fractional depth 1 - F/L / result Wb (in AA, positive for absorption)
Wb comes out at 3.2 AA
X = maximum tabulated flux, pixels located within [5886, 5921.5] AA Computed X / 31.39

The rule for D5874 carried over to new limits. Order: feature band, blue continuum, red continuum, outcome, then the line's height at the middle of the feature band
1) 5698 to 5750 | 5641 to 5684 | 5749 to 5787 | 0.01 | 30.3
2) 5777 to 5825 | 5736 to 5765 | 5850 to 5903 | -0.04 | 29.5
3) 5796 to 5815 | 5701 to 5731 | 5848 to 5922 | -0.07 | 28.5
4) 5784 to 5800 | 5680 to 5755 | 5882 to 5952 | -0.04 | 29.3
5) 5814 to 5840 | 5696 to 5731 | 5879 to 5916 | -0.15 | 27.2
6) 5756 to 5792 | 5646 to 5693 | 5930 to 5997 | -0.07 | 29.4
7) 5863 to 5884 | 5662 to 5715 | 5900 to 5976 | 0.04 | 29.7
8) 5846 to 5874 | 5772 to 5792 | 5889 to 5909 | -0.09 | 27.3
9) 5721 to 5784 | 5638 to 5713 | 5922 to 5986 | -0.06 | 29.3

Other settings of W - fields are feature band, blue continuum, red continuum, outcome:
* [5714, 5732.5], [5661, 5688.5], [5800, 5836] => 0.003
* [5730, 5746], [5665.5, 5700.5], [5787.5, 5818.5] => -0.036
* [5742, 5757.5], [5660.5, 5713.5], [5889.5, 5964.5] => -0.061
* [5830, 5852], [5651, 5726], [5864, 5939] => -0.101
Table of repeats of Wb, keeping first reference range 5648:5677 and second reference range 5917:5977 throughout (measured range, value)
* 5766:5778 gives -1.1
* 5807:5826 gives -0.8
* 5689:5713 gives -0.1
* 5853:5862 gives 0.0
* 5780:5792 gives -0.5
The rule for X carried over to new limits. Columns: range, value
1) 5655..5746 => 33.97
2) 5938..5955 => 31.41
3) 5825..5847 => 35.18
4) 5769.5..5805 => 34.48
